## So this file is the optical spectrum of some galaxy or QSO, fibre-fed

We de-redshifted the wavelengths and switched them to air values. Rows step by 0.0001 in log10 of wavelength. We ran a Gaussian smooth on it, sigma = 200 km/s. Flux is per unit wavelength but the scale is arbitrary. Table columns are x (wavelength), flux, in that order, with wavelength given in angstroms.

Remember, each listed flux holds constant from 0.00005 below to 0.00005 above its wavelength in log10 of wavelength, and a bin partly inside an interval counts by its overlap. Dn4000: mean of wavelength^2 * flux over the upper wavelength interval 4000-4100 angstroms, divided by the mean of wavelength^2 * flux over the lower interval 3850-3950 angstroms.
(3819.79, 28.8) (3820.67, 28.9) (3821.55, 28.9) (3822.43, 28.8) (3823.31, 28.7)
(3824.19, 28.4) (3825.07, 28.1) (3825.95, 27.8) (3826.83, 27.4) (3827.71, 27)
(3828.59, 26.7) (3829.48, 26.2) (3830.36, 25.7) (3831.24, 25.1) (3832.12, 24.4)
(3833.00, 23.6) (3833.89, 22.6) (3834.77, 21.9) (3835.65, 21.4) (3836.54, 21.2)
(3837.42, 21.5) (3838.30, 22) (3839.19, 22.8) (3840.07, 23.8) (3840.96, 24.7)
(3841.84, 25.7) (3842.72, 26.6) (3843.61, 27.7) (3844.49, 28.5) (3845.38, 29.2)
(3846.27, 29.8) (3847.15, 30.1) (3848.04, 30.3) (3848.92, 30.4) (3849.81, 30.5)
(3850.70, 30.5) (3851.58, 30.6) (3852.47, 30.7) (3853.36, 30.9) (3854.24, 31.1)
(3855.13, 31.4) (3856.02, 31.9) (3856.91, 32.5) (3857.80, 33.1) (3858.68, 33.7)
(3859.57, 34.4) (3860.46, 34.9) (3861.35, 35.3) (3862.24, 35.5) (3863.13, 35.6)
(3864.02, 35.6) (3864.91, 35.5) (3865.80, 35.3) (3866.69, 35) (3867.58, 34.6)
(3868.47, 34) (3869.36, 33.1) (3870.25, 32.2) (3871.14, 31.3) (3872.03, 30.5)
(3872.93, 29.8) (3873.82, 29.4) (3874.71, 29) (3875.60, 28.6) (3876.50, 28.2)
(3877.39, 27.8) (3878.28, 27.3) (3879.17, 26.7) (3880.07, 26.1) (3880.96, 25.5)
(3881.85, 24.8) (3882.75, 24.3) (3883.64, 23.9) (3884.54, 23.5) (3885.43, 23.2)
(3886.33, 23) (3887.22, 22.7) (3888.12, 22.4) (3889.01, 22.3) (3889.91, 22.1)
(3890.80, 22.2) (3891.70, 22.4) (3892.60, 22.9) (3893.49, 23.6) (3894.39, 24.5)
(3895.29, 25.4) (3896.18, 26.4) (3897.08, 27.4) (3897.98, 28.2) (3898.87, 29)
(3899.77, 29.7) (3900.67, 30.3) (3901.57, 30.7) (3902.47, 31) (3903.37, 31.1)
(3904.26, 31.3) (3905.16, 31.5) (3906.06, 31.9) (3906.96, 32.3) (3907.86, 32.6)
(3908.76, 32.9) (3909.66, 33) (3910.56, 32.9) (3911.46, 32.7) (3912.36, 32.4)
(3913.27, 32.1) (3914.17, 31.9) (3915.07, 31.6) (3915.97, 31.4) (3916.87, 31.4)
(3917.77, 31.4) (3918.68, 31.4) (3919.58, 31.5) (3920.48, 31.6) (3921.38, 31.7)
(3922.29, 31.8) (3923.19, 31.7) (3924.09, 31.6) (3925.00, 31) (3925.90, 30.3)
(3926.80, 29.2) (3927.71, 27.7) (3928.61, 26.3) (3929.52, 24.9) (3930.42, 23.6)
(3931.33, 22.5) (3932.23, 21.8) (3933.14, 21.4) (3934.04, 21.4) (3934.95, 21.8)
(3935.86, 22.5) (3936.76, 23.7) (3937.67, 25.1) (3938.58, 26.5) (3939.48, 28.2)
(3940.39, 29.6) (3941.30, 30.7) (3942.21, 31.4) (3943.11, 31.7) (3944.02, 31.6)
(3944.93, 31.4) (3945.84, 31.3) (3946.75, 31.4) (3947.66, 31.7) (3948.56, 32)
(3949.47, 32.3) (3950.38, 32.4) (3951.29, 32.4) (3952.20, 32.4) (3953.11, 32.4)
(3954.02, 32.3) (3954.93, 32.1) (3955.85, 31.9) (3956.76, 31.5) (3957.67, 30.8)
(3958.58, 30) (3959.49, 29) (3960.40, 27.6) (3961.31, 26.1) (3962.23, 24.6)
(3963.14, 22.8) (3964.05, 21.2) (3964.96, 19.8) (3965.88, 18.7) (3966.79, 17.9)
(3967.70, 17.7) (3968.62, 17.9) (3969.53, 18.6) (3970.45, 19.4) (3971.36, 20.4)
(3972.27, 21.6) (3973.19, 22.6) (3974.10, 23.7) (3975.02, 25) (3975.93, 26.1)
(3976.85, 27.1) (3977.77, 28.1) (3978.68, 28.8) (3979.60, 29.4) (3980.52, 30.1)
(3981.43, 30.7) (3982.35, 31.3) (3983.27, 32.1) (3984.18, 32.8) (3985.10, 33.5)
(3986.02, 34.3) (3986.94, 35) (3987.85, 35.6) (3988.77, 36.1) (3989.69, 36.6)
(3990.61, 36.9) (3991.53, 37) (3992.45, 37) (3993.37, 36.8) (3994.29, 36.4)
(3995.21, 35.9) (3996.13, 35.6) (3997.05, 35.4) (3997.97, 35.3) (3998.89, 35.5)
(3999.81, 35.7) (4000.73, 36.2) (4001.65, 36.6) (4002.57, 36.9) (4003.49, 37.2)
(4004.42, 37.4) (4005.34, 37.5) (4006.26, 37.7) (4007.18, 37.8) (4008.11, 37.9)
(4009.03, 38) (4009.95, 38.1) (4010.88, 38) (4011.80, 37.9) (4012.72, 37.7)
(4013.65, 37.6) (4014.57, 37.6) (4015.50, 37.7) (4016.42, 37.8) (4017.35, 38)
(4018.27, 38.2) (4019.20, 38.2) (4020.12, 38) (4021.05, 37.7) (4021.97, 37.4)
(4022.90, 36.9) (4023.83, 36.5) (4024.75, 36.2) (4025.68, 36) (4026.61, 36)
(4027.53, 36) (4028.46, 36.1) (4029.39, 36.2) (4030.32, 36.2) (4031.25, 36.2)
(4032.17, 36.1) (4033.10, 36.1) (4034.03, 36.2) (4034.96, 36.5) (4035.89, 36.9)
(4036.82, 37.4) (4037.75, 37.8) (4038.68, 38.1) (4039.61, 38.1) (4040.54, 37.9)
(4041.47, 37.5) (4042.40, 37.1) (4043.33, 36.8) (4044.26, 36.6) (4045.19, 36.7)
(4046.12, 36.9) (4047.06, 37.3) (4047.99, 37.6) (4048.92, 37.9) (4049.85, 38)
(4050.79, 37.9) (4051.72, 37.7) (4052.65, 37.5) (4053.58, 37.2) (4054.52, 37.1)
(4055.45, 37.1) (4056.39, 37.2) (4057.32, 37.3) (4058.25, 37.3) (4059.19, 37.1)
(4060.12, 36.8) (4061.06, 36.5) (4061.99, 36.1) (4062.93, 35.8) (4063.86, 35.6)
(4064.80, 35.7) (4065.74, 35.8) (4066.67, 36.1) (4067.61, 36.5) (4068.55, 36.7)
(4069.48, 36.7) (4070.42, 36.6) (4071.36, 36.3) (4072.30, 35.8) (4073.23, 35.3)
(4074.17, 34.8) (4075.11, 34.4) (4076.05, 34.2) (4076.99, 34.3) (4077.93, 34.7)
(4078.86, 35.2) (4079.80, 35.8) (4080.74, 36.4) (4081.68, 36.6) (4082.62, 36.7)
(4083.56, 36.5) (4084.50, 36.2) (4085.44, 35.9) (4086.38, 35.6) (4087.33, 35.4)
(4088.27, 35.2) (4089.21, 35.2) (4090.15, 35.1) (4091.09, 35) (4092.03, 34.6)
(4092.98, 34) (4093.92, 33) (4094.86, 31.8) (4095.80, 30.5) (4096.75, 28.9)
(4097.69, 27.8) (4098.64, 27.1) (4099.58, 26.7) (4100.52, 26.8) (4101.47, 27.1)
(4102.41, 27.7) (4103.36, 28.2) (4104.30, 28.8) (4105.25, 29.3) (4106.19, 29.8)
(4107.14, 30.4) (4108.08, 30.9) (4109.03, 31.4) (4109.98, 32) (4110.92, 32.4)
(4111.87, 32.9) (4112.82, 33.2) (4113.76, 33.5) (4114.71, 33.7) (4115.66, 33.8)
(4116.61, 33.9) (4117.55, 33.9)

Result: 1.3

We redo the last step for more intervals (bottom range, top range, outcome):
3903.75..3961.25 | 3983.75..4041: 1.28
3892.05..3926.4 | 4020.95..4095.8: 1.28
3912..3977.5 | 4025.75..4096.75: 1.39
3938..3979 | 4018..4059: 1.42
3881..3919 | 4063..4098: 1.36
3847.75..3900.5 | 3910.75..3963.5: 1.04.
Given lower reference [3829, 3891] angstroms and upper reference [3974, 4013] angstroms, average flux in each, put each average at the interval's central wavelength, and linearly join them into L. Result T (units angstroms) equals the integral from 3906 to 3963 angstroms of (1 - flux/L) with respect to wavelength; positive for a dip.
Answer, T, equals 3.7 angstroms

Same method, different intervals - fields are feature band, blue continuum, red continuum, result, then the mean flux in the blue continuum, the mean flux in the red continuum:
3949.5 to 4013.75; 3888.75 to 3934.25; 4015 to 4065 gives 4.3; 28.8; 37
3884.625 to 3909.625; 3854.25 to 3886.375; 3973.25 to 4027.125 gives 3.4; 30.5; 35.1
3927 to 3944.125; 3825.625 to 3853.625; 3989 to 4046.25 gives 3.4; 26.4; 37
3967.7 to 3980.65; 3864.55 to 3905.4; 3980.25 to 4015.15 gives 4.0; 27.8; 36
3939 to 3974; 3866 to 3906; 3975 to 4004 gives 4.9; 27.6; 33.8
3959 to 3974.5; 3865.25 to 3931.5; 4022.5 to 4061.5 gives 5.2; 28.8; 37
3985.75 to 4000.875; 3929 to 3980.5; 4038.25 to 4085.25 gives -3.0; 26.5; 36.6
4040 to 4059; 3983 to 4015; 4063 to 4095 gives -0.8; 36.4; 35.4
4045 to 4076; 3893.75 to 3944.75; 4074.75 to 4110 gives -4.6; 29.1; 32.5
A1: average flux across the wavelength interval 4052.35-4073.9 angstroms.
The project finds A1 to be 36.5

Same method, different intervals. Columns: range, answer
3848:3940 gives 29.1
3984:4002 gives 35.7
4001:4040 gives 37.2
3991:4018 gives 37.1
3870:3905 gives 26.7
